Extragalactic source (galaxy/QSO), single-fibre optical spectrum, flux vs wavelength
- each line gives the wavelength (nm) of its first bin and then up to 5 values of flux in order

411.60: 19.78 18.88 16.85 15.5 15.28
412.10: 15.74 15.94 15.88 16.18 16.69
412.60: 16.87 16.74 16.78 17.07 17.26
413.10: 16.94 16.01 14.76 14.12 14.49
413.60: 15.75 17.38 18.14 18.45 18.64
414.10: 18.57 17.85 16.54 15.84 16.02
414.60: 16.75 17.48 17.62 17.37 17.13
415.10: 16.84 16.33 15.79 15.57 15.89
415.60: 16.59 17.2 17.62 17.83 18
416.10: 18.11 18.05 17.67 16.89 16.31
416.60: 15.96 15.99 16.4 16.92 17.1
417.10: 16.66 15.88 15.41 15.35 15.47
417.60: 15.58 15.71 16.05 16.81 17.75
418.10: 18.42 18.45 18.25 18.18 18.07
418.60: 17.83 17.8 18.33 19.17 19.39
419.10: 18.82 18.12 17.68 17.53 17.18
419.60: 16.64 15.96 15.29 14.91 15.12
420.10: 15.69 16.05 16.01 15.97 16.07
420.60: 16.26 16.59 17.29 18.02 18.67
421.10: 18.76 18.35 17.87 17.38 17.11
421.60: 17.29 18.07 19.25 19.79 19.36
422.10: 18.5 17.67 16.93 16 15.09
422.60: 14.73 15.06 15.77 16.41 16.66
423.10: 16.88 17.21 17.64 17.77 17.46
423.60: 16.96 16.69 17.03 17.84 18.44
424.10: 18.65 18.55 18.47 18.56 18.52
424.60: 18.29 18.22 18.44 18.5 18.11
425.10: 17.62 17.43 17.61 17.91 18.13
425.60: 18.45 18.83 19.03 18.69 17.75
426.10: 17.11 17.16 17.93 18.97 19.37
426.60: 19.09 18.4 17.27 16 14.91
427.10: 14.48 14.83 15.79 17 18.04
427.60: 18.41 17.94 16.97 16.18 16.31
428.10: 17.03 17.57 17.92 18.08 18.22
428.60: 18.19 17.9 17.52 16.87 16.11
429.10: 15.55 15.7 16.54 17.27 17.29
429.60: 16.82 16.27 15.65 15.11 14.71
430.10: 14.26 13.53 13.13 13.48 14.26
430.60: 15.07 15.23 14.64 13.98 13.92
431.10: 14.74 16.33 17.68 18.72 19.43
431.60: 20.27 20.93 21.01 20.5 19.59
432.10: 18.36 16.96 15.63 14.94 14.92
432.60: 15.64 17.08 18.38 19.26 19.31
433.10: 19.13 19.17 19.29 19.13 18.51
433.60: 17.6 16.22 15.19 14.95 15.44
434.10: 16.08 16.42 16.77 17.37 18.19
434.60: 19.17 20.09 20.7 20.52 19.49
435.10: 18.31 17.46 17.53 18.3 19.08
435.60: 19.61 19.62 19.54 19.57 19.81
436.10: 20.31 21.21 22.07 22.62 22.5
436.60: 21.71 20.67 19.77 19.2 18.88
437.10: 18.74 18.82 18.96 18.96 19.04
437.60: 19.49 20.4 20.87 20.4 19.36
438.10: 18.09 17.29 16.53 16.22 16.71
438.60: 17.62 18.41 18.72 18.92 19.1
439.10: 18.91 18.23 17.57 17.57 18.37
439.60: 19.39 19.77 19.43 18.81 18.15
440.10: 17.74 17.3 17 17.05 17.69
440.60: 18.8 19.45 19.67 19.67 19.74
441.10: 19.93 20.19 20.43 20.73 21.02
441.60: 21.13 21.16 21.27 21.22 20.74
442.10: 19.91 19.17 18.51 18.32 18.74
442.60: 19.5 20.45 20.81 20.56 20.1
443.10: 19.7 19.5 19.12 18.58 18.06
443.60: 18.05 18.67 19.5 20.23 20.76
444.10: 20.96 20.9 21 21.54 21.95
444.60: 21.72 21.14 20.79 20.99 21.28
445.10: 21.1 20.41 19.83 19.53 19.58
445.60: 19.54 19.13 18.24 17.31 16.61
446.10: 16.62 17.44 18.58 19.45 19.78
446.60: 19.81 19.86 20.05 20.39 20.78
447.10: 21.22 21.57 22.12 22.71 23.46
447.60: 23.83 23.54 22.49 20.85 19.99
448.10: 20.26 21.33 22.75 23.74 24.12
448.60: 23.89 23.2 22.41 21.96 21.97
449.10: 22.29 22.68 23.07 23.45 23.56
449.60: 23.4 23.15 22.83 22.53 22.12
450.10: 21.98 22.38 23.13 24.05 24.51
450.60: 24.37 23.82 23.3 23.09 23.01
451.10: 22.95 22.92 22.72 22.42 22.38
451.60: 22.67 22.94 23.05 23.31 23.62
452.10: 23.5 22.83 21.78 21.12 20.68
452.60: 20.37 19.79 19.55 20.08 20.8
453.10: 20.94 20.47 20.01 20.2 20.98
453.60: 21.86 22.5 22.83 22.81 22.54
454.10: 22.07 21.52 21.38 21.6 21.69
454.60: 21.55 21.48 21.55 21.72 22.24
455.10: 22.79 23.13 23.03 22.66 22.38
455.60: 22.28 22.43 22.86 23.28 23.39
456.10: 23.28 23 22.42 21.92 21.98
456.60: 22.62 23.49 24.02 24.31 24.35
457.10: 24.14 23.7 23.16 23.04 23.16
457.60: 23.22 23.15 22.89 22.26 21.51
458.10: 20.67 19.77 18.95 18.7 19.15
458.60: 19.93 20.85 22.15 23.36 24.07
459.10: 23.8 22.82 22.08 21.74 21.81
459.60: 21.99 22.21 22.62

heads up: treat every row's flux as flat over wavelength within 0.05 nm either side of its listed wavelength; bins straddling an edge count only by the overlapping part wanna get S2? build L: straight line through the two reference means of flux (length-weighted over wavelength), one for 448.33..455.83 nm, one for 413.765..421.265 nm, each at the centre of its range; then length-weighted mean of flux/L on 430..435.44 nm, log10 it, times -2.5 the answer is 0.13 mag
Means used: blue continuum 17.1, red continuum 22.4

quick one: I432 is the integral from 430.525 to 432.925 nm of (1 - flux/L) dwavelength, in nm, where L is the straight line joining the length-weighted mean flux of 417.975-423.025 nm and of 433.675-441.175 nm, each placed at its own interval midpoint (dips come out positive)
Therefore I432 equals 0.15 nm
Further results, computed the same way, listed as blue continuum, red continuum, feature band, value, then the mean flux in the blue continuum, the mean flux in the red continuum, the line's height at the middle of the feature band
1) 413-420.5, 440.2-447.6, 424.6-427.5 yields 0.04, 16.9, 19.9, 17.9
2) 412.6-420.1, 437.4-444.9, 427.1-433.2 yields 0.50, 16.9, 19.4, 18.3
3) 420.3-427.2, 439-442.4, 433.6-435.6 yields 0.09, 17.5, 19.2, 18.6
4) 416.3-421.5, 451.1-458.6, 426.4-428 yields 0.10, 17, 22.1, 18.2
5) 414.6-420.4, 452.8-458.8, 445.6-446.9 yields 0.13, 16.9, 22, 20.8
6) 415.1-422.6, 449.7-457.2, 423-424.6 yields 0.01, 17.1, 22.4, 17.9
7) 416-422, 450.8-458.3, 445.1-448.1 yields 0.13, 17.2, 22.3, 21.1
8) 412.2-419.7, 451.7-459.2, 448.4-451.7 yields -0.25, 17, 22.1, 21.4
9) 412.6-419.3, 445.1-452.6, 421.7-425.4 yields 0.11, 17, 21.8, 18.1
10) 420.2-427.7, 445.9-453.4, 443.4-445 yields 0.04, 17.5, 21.9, 20.9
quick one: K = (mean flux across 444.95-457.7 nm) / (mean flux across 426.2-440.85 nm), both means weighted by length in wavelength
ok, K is 1.2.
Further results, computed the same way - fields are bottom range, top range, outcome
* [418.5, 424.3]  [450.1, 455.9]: 1.28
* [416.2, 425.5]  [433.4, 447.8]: 1.12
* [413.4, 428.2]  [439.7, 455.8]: 1.22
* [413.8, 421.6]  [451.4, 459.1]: 1.29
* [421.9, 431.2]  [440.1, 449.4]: 1.20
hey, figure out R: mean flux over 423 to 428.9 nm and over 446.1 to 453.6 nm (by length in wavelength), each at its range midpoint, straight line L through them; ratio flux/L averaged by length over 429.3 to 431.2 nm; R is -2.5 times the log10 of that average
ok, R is 0.22 mag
